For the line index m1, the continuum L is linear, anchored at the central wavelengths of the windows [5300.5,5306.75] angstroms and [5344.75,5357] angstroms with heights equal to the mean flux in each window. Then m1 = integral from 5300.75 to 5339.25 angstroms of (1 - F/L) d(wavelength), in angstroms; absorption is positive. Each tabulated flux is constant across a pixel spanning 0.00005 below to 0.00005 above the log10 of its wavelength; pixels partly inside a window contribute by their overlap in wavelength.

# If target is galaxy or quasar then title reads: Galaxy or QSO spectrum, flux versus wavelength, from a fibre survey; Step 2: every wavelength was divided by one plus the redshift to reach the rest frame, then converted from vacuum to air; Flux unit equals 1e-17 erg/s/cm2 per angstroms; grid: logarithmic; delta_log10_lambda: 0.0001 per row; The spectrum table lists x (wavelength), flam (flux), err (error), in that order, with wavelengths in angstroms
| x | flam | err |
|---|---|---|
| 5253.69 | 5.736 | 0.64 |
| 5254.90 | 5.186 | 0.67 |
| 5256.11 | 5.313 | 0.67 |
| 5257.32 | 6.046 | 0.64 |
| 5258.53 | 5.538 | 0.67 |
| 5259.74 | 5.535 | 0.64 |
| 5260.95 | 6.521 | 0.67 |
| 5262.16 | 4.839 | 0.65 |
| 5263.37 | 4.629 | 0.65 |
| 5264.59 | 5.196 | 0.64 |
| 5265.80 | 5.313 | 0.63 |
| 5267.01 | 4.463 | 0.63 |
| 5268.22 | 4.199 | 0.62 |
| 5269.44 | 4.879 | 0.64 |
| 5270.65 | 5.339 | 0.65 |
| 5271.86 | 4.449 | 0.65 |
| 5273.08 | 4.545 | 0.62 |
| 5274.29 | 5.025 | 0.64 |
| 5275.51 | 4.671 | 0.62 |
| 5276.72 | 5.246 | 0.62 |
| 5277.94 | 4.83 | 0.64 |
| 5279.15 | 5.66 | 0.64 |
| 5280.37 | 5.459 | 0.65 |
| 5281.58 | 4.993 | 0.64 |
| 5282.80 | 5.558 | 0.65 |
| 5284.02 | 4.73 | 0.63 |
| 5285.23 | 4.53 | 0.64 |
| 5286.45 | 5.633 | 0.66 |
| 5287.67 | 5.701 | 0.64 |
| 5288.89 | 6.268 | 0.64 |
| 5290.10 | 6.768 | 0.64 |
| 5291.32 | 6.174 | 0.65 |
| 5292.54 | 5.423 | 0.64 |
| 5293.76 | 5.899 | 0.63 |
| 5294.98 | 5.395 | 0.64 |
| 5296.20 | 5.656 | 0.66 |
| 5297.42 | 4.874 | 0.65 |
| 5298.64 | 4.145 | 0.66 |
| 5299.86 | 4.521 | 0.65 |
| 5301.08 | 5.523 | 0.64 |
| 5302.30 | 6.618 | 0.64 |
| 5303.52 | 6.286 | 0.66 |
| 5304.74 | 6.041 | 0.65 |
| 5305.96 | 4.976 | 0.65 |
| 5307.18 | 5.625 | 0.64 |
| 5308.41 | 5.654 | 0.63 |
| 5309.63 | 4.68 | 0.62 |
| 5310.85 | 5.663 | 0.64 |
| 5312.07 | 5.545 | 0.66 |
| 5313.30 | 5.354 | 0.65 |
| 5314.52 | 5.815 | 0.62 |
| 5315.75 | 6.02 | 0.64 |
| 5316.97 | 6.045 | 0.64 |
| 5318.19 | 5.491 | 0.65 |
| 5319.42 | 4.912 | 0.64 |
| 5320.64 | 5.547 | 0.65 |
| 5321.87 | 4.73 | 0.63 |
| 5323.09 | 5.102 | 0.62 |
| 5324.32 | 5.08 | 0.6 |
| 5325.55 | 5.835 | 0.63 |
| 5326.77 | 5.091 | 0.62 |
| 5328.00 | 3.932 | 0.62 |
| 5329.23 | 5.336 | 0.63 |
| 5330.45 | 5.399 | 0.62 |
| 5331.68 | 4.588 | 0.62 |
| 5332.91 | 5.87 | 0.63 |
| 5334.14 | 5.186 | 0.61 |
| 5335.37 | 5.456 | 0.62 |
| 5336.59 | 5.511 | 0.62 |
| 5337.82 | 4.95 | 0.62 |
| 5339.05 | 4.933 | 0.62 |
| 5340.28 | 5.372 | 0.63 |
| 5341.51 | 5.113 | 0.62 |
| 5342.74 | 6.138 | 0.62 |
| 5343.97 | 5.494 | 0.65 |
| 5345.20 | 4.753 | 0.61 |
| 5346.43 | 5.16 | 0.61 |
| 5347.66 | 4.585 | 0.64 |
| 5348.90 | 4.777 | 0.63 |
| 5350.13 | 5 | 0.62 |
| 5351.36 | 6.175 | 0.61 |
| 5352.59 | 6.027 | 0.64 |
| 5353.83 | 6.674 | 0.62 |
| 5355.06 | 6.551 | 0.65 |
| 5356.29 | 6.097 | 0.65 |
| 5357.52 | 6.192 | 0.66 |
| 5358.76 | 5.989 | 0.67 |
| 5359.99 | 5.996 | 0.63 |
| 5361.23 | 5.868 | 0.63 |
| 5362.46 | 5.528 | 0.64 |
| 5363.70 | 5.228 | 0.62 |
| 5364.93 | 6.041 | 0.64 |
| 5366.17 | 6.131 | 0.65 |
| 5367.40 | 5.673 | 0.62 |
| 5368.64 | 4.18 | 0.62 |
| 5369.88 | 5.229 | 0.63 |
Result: 2.6 angstroms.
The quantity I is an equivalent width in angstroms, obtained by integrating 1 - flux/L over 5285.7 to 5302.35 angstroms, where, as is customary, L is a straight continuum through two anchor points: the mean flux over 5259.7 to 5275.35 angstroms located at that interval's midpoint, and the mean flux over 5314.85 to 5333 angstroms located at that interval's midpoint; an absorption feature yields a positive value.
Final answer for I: -1.5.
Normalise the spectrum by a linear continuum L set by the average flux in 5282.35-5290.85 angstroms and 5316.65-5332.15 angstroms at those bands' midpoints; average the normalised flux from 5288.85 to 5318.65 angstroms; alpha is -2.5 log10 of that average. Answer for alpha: -0.04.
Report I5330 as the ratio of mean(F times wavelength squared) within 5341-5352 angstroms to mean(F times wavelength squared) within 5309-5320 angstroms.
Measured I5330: 0.96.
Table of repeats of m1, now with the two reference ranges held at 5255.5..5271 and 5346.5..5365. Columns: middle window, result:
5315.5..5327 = 0.4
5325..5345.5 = 1.4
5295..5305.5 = 0.0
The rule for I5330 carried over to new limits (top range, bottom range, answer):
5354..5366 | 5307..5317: 1.09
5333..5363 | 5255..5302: 1.09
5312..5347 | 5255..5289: 1.05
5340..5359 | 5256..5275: 1.14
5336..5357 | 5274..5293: 1.04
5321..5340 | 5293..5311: 0.96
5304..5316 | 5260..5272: 1.12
